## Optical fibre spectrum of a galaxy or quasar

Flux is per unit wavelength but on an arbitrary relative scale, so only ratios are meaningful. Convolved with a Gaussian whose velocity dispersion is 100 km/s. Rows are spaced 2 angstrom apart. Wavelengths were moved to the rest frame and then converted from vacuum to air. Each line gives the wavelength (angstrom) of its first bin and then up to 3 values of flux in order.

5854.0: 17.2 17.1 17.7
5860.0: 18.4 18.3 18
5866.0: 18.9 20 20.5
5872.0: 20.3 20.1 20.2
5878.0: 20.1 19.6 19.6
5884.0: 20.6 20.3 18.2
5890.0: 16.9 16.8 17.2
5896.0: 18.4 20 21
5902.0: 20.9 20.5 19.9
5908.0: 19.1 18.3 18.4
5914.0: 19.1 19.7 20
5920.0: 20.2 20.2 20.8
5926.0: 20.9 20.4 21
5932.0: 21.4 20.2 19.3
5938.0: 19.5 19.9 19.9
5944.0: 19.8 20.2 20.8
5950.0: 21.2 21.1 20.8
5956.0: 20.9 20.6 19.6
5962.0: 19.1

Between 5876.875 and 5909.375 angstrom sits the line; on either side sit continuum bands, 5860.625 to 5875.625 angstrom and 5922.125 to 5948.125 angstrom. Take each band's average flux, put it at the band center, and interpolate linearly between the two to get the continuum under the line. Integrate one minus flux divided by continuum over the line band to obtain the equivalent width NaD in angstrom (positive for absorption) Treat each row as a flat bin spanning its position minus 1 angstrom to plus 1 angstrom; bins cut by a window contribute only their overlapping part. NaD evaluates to 0.7 angstrom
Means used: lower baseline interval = 19.4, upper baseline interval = 20.3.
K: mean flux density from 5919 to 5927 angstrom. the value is 20.5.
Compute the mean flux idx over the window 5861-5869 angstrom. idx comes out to 18.8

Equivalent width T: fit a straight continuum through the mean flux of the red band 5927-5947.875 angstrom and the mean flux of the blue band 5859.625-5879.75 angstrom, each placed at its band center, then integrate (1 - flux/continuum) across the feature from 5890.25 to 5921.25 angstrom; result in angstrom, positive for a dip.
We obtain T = 1.0 angstrom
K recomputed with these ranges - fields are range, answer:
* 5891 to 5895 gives 17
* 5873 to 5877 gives 20.1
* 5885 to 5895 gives 17.9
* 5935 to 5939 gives 19.4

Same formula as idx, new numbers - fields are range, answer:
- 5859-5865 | 18.2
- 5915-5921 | 20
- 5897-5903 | 20.6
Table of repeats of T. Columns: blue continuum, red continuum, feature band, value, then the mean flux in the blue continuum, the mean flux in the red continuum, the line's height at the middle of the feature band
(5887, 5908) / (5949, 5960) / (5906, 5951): -0.09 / 19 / 20.8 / 20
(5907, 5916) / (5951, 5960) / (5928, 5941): -0.28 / 18.8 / 20.7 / 19.8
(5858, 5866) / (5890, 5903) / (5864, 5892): -1.42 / 18.2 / 18.9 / 18.5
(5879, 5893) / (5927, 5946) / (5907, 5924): 0.14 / 18.9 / 20.2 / 19.6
